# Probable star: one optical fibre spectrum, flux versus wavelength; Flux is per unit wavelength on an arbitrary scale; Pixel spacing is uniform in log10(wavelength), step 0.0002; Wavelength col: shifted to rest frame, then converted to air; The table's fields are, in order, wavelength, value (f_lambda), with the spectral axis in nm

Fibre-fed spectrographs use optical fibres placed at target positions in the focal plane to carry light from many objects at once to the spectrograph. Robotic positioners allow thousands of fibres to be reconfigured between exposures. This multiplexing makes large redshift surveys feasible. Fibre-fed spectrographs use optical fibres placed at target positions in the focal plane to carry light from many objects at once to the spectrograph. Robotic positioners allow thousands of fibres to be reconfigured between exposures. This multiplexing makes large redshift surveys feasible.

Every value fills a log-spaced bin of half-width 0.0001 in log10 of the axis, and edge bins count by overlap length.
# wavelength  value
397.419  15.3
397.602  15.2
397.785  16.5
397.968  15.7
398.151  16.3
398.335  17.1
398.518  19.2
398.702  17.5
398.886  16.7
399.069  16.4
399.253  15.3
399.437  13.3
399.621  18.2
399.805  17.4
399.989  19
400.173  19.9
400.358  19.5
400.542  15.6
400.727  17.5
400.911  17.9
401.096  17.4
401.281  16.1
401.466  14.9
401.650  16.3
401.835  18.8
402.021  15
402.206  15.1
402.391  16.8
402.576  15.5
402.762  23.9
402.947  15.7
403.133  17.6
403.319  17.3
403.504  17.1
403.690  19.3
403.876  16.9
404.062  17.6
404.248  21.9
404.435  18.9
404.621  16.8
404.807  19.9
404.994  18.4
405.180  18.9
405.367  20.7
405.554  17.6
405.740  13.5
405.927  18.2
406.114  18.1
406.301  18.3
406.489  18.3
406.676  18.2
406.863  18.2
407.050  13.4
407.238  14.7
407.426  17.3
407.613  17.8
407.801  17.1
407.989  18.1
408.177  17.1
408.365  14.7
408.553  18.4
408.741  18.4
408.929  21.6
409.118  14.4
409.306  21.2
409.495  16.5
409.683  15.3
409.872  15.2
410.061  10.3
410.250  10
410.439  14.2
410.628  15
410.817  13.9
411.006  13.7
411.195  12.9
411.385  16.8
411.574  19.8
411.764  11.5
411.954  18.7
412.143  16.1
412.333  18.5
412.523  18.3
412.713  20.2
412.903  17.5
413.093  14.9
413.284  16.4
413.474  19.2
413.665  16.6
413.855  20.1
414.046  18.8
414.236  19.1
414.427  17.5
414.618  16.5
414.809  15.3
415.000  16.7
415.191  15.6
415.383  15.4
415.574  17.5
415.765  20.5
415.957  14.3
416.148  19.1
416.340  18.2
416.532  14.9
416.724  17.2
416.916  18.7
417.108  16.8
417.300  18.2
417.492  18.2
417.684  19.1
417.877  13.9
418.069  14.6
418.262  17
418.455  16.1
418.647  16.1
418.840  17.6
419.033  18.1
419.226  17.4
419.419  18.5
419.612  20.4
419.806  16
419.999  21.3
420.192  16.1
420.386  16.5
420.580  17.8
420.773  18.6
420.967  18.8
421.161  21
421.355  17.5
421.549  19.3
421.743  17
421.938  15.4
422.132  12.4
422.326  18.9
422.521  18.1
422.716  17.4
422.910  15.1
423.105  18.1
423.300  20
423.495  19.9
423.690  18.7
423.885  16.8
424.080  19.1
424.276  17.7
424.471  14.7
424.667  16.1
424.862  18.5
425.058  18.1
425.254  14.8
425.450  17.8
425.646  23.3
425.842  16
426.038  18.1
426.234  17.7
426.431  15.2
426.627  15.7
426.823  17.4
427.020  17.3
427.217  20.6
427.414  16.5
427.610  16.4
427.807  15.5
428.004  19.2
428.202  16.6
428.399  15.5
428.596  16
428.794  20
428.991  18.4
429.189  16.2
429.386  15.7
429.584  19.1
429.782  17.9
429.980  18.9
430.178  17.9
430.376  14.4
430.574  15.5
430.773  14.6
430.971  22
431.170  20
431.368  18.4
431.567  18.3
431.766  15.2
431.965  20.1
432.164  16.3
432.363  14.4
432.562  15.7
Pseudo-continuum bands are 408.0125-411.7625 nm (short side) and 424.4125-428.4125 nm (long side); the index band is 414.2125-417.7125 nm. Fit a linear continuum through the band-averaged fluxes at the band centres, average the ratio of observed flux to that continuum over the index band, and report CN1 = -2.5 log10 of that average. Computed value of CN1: -0.063 mag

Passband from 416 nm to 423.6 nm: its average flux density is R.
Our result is 17.6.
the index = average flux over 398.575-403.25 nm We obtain 17.1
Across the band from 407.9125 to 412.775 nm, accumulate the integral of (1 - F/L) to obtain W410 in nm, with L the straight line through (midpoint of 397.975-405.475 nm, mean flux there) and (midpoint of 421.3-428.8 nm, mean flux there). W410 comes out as 0.37 nm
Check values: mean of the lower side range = 17.6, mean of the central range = 16.2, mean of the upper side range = 17.4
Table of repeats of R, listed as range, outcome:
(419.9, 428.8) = 17.5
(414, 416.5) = 17.2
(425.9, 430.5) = 17.2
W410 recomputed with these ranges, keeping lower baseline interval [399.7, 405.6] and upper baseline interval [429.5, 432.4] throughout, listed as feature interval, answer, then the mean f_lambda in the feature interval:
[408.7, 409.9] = 0.01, 17.6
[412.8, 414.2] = 0.00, 17.7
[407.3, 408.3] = 0.03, 17.3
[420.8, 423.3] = 0.02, 17.5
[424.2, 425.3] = 0.06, 16.7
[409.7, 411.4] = 0.41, 13.5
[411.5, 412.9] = 0.02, 17.5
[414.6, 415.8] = 0.08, 16.6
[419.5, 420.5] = -0.02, 18.1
